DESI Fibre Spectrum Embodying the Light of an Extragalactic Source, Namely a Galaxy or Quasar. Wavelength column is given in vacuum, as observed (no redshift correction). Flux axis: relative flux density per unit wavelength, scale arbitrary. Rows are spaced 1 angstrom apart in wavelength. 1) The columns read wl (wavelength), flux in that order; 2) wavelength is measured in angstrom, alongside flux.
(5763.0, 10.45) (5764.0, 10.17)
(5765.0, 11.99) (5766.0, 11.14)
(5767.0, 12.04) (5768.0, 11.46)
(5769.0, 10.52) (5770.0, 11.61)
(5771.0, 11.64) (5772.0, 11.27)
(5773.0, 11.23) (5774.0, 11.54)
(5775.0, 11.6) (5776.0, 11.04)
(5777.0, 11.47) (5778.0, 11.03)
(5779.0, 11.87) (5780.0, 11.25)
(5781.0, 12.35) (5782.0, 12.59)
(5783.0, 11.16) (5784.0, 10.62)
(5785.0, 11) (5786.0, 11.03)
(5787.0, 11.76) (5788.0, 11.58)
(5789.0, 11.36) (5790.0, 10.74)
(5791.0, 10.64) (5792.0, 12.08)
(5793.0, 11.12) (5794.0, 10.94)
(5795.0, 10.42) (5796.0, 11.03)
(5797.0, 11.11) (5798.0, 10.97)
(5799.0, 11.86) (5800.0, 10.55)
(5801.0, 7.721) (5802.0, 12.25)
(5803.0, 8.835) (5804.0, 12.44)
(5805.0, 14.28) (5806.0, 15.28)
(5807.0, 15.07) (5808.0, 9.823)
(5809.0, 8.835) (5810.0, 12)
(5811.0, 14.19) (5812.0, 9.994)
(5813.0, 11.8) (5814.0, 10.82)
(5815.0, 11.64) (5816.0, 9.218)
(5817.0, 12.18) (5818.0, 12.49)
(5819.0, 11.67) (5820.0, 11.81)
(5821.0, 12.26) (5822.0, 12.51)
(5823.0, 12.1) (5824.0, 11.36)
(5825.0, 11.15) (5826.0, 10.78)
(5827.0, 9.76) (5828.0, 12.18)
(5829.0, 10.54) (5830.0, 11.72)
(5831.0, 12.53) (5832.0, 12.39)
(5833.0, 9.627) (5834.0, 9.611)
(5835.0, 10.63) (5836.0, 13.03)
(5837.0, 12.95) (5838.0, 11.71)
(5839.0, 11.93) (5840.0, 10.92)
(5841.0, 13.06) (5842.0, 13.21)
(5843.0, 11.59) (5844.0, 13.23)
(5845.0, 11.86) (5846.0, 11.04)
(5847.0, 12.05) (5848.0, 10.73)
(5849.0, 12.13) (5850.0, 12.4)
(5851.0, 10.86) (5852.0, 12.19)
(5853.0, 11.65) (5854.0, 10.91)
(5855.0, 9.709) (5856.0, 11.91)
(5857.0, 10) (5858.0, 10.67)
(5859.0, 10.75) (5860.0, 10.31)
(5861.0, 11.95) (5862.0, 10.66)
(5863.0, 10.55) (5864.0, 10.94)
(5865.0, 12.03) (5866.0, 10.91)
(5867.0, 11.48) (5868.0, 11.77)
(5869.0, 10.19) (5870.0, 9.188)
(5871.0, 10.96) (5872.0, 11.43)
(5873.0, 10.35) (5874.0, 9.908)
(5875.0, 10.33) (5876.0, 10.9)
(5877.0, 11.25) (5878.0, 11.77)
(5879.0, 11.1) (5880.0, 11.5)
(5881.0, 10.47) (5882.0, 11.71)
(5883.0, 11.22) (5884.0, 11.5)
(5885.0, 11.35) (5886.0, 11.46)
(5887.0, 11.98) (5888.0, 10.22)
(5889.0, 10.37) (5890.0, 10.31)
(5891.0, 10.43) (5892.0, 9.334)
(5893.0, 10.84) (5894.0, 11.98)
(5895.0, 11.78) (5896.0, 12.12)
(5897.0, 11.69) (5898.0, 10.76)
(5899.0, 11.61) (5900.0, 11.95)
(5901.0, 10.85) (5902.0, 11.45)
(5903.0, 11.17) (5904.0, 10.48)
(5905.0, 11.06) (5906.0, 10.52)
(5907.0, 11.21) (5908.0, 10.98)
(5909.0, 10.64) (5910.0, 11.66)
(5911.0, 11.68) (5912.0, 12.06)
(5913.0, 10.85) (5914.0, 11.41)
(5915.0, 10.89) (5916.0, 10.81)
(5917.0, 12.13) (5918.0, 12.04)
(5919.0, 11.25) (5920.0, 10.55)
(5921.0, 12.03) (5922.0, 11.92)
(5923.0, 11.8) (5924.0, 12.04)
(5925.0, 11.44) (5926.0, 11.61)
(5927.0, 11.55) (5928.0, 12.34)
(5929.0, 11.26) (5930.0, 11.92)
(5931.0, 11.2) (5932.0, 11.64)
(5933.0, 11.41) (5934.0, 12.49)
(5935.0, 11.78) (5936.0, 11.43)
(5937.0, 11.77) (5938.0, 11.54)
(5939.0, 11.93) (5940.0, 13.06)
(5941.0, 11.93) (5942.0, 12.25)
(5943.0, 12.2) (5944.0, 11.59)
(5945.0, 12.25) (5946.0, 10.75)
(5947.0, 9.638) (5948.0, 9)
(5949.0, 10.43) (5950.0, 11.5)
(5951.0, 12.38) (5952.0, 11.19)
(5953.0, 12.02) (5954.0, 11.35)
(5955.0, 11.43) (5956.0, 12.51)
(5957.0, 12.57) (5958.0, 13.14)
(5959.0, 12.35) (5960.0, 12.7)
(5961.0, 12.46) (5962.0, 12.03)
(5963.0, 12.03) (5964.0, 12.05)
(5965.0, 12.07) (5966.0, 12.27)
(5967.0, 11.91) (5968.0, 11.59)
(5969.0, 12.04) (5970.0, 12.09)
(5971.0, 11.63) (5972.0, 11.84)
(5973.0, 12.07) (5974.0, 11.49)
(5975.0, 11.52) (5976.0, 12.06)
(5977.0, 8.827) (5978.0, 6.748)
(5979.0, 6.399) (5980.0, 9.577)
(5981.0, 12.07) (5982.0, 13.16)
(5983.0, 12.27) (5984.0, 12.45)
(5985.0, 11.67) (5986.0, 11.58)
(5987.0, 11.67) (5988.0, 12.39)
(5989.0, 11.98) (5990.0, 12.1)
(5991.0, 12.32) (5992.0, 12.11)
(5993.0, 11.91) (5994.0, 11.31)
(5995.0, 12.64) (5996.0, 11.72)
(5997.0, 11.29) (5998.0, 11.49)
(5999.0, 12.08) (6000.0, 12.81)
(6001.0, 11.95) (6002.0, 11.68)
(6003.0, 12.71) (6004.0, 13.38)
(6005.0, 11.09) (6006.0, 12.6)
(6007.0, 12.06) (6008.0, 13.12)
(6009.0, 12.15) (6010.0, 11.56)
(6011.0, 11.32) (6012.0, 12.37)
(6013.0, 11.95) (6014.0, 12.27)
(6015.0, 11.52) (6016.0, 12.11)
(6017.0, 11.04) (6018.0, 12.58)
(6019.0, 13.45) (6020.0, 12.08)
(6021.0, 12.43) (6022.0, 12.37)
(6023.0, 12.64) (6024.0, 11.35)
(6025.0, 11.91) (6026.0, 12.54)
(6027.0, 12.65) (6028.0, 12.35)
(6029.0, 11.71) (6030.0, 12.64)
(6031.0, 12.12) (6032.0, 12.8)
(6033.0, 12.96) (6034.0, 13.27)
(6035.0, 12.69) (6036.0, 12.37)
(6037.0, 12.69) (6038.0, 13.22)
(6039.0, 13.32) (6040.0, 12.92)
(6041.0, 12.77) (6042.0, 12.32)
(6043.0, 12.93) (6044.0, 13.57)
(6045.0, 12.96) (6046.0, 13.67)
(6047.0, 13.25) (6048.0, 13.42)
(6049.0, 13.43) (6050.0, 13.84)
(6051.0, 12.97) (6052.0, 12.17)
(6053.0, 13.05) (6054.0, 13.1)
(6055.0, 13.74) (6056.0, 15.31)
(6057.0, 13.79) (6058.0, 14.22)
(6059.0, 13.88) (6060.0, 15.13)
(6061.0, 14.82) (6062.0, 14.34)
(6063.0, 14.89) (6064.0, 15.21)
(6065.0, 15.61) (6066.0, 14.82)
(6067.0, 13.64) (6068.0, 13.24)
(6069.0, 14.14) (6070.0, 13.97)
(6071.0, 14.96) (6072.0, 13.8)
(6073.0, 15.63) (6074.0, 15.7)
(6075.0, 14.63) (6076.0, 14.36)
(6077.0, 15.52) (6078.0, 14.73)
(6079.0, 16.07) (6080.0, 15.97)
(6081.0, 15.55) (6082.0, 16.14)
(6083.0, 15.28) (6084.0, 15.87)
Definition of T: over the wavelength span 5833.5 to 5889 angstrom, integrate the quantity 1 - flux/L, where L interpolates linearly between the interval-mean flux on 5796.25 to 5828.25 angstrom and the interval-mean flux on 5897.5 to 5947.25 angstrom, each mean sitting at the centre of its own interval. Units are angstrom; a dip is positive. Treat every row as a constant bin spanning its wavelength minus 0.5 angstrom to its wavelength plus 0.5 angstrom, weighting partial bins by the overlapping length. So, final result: 1.2 angstrom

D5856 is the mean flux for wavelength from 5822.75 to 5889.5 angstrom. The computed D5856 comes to 11.3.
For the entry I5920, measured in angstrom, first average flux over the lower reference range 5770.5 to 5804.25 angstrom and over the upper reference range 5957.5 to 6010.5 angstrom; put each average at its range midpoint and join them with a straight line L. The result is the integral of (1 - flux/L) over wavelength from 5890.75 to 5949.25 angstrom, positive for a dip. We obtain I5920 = 0.9 angstrom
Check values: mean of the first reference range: 11.2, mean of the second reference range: 11.8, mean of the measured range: 11.4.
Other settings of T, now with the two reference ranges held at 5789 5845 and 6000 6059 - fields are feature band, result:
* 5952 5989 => 2.2 angstrom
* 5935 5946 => 0.2 angstrom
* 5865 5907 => 3.1 angstrom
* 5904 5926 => 1.3 angstrom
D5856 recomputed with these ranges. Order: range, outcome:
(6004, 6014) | 12.1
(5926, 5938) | 11.7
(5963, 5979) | 11.2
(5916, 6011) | 11.7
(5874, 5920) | 11.2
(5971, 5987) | 11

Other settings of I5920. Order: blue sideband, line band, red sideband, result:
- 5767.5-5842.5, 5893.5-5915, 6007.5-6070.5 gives 1.47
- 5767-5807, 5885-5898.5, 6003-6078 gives 1.25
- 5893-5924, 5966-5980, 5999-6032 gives 1.27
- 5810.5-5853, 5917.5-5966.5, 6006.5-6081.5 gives 3.07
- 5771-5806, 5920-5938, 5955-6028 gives 0.01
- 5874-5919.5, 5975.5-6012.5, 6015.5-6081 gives 3.05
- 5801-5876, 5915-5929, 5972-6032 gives 0.02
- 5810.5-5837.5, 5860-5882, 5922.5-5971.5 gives 1.29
